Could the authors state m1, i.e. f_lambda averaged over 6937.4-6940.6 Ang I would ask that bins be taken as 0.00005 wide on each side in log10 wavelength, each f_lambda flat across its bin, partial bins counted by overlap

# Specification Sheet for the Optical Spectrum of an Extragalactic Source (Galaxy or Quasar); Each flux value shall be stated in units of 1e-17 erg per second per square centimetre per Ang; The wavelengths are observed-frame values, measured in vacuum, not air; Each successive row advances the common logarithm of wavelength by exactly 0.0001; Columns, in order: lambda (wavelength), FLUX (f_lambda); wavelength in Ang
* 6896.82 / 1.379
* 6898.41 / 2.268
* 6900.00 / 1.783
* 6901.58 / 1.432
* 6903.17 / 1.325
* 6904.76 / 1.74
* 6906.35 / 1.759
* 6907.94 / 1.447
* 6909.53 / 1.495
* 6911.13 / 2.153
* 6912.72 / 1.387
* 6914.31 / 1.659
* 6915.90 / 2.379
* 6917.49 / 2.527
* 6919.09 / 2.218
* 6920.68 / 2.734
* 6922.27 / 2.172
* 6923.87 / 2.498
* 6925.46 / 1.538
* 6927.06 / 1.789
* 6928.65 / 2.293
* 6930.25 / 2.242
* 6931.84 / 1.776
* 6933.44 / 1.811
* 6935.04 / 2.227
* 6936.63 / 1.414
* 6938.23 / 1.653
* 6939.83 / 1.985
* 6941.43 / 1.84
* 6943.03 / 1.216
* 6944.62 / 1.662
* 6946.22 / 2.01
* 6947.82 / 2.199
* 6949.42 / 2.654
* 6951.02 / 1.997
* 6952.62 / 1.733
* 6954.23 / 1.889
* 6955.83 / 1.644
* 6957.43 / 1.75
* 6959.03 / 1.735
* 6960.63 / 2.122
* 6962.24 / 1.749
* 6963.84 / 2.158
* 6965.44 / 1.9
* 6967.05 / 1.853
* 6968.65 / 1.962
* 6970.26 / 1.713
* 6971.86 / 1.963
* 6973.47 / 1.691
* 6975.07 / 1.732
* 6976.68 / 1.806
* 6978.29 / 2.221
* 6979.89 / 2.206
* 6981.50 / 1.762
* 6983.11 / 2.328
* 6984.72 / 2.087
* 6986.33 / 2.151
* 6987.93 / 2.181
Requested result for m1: 1.81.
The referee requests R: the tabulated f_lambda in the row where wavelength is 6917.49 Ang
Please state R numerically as 2.527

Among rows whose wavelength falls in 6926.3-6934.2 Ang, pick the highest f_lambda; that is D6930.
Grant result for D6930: 2.293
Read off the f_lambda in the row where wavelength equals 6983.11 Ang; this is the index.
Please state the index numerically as 2.328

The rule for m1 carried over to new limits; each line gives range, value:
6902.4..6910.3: 1.55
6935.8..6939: 1.54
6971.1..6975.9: 1.79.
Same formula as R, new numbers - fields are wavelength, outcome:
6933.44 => 1.811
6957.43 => 1.75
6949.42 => 2.654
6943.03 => 1.216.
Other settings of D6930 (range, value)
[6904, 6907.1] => 1.759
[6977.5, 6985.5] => 2.328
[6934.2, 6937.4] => 2.227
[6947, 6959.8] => 2.654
